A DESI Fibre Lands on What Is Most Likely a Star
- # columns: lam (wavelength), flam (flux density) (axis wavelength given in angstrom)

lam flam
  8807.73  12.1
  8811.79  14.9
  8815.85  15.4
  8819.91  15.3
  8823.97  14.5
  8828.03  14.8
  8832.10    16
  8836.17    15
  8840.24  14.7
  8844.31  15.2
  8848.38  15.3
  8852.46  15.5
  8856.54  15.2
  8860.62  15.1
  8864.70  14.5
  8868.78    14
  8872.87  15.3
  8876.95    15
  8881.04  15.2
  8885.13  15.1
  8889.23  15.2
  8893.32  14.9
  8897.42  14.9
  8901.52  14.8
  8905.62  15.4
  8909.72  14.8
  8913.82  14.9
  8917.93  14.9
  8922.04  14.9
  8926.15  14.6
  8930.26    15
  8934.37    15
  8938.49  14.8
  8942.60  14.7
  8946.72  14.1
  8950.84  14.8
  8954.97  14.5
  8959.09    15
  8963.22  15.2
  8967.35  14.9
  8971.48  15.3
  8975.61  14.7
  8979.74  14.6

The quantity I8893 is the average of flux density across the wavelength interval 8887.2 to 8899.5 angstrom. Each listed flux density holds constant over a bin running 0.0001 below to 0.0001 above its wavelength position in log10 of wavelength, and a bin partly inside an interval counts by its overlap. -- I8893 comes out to 15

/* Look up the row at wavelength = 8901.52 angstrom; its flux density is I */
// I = 14.8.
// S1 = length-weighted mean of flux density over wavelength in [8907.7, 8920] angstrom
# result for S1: 14.9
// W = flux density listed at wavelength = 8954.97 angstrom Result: 14.5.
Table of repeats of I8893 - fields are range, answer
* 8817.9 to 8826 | 14.9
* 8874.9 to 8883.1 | 15.1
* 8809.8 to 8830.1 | 15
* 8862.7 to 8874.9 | 14.6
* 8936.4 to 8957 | 14.6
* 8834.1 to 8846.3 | 15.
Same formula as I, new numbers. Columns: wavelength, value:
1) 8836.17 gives 15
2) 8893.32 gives 14.9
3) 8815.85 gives 15.4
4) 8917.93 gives 14.9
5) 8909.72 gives 14.8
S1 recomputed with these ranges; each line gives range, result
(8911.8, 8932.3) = 14.9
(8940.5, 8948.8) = 14.4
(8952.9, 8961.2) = 14.7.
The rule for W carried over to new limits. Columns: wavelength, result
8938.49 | 14.8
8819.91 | 15.3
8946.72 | 14.1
